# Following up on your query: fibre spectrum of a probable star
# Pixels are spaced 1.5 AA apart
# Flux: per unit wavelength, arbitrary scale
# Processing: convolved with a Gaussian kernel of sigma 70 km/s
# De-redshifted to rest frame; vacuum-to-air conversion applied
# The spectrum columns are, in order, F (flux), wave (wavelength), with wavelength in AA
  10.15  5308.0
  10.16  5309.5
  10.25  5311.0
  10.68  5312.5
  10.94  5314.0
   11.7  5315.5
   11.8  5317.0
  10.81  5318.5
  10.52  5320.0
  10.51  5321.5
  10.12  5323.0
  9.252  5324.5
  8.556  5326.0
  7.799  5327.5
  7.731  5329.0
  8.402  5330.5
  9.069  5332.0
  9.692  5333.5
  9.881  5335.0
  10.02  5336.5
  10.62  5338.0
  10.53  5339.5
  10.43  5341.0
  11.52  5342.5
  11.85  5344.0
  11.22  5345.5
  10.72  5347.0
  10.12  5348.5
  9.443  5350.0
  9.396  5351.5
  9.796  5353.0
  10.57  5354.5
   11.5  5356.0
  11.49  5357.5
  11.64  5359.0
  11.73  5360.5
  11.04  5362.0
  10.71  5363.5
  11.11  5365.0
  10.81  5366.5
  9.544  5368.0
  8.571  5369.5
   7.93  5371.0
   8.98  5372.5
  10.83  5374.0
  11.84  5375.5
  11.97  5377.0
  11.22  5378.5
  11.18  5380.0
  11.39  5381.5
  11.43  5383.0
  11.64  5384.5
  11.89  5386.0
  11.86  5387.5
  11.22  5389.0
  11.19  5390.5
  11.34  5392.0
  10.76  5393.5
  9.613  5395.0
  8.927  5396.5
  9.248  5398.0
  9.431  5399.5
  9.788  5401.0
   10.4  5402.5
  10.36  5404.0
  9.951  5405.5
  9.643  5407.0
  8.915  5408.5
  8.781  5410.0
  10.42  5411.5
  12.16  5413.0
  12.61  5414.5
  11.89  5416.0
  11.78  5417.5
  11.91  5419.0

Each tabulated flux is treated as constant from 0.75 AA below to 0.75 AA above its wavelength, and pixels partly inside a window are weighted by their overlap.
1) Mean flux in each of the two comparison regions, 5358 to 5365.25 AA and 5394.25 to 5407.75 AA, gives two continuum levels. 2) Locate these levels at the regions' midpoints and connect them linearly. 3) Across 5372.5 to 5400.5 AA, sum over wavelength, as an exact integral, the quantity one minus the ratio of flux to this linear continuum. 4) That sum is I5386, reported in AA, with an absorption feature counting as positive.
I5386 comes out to -1.61 AA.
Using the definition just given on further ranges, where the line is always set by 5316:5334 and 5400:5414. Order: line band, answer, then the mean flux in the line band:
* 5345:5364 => -1.9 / 10.7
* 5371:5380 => -0.8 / 10.7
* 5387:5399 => -0.6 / 10.5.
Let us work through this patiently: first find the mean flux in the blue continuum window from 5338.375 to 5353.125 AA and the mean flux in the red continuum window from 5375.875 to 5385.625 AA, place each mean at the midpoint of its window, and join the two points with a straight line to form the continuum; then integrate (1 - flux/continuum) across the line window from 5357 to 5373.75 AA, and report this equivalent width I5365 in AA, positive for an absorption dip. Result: 1.12 AA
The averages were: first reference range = 10.5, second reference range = 11.5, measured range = 10.3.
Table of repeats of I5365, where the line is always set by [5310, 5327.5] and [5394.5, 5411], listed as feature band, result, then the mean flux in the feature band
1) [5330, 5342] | 0.3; 9.9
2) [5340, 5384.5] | -3.4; 10.7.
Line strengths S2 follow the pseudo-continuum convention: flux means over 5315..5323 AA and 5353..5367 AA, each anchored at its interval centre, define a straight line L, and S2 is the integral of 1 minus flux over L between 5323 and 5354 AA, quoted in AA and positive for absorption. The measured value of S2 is 3.42 AA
